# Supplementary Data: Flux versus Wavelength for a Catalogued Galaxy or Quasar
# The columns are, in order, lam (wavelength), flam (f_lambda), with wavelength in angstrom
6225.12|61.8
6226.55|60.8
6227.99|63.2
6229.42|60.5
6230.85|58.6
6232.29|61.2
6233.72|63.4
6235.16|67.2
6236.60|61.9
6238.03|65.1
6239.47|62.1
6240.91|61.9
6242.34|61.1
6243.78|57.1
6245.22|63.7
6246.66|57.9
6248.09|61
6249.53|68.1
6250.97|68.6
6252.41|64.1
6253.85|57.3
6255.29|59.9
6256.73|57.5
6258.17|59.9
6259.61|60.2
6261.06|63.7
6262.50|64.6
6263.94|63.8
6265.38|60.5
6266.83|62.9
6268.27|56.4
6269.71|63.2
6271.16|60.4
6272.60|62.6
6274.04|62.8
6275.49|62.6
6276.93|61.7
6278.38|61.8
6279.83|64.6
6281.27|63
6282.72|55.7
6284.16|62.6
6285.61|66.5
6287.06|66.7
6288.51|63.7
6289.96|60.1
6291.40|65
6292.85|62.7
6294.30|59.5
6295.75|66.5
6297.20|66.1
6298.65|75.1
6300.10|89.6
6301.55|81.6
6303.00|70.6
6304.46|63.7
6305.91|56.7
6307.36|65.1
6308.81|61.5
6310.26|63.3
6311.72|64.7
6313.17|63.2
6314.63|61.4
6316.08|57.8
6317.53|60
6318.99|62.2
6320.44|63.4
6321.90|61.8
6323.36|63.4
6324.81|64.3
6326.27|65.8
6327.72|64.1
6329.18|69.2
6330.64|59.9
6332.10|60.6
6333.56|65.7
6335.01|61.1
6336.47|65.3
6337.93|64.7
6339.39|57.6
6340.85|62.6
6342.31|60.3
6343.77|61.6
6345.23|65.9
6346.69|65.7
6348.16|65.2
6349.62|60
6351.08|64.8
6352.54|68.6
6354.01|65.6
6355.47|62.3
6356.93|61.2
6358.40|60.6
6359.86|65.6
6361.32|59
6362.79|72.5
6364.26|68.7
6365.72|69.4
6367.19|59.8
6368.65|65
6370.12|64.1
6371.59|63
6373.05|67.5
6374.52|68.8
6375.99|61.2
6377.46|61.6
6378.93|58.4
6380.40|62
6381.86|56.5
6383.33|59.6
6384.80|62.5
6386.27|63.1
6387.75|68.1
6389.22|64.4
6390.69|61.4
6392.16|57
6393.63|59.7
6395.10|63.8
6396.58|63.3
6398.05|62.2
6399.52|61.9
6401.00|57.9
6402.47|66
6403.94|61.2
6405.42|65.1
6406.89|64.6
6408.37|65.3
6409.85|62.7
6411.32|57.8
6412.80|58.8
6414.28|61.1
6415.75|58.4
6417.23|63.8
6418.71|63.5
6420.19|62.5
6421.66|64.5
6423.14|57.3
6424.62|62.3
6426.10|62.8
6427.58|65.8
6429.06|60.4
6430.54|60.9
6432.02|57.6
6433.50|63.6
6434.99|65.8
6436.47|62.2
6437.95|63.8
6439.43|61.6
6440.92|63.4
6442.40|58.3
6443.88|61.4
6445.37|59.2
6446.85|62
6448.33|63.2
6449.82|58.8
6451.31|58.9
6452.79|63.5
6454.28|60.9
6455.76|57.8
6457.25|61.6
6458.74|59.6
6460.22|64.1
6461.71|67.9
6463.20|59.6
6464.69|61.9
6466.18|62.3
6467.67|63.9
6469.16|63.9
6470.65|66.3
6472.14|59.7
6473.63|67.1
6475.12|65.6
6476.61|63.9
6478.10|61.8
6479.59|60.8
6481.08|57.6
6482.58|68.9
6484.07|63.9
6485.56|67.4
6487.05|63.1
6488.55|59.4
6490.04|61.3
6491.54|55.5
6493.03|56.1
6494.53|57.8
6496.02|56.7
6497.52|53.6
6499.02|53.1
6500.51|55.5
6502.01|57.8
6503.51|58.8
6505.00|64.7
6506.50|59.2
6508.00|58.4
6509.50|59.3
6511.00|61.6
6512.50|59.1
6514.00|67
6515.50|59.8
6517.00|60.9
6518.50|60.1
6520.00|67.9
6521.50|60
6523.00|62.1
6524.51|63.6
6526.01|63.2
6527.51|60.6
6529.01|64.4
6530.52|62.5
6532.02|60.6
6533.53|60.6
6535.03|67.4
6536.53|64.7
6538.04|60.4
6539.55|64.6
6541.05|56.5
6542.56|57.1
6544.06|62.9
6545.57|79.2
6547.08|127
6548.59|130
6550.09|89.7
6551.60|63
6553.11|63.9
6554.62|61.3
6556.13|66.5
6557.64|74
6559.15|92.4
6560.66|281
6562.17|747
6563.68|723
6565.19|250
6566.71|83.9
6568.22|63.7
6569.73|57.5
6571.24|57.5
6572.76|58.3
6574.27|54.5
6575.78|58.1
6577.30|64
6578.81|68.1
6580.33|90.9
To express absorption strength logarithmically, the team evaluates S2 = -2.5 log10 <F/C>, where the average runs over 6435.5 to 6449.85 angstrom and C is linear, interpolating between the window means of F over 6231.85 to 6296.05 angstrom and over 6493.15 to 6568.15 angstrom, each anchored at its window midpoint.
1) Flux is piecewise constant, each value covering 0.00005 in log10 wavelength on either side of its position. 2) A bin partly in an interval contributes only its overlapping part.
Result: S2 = 0.39 mag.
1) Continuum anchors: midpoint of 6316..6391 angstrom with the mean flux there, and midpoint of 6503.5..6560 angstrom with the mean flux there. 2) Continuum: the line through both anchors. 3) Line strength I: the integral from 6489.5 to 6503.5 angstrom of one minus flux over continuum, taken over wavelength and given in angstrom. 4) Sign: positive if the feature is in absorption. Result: 2.3 angstrom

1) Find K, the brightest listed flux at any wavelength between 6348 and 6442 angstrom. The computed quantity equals 72.5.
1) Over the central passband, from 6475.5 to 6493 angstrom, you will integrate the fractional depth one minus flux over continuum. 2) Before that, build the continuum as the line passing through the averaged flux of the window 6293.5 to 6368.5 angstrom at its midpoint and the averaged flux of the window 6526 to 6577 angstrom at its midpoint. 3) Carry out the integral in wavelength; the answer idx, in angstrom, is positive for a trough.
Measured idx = 7.0 angstrom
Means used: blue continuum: 64.6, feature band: 62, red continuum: 121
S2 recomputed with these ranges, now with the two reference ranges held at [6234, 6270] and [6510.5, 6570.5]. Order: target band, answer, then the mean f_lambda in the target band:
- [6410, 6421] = 0.43 mag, 61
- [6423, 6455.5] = 0.47 mag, 61.6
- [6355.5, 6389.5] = 0.29 mag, 63.5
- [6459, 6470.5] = 0.49 mag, 63.4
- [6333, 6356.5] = 0.23 mag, 63.5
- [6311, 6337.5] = 0.18 mag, 63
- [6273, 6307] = 0.05 mag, 65.6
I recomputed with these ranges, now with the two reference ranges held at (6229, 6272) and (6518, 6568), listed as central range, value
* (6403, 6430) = 9.6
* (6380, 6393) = 4.1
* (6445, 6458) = 5.4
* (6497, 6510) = 6.4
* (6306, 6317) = 1.8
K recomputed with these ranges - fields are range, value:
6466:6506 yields 68.9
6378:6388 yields 68.1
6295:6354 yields 89.6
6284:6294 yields 66.7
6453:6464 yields 67.9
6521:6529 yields 63.6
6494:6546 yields 79.2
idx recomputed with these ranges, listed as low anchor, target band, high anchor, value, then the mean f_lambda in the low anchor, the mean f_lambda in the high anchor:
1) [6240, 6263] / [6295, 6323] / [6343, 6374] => -1.22 angstrom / 61.6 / 64.6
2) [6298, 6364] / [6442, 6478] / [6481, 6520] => -0.62 angstrom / 64.6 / 60.1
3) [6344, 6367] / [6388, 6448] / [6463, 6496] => 1.41 angstrom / 64.8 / 62.1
